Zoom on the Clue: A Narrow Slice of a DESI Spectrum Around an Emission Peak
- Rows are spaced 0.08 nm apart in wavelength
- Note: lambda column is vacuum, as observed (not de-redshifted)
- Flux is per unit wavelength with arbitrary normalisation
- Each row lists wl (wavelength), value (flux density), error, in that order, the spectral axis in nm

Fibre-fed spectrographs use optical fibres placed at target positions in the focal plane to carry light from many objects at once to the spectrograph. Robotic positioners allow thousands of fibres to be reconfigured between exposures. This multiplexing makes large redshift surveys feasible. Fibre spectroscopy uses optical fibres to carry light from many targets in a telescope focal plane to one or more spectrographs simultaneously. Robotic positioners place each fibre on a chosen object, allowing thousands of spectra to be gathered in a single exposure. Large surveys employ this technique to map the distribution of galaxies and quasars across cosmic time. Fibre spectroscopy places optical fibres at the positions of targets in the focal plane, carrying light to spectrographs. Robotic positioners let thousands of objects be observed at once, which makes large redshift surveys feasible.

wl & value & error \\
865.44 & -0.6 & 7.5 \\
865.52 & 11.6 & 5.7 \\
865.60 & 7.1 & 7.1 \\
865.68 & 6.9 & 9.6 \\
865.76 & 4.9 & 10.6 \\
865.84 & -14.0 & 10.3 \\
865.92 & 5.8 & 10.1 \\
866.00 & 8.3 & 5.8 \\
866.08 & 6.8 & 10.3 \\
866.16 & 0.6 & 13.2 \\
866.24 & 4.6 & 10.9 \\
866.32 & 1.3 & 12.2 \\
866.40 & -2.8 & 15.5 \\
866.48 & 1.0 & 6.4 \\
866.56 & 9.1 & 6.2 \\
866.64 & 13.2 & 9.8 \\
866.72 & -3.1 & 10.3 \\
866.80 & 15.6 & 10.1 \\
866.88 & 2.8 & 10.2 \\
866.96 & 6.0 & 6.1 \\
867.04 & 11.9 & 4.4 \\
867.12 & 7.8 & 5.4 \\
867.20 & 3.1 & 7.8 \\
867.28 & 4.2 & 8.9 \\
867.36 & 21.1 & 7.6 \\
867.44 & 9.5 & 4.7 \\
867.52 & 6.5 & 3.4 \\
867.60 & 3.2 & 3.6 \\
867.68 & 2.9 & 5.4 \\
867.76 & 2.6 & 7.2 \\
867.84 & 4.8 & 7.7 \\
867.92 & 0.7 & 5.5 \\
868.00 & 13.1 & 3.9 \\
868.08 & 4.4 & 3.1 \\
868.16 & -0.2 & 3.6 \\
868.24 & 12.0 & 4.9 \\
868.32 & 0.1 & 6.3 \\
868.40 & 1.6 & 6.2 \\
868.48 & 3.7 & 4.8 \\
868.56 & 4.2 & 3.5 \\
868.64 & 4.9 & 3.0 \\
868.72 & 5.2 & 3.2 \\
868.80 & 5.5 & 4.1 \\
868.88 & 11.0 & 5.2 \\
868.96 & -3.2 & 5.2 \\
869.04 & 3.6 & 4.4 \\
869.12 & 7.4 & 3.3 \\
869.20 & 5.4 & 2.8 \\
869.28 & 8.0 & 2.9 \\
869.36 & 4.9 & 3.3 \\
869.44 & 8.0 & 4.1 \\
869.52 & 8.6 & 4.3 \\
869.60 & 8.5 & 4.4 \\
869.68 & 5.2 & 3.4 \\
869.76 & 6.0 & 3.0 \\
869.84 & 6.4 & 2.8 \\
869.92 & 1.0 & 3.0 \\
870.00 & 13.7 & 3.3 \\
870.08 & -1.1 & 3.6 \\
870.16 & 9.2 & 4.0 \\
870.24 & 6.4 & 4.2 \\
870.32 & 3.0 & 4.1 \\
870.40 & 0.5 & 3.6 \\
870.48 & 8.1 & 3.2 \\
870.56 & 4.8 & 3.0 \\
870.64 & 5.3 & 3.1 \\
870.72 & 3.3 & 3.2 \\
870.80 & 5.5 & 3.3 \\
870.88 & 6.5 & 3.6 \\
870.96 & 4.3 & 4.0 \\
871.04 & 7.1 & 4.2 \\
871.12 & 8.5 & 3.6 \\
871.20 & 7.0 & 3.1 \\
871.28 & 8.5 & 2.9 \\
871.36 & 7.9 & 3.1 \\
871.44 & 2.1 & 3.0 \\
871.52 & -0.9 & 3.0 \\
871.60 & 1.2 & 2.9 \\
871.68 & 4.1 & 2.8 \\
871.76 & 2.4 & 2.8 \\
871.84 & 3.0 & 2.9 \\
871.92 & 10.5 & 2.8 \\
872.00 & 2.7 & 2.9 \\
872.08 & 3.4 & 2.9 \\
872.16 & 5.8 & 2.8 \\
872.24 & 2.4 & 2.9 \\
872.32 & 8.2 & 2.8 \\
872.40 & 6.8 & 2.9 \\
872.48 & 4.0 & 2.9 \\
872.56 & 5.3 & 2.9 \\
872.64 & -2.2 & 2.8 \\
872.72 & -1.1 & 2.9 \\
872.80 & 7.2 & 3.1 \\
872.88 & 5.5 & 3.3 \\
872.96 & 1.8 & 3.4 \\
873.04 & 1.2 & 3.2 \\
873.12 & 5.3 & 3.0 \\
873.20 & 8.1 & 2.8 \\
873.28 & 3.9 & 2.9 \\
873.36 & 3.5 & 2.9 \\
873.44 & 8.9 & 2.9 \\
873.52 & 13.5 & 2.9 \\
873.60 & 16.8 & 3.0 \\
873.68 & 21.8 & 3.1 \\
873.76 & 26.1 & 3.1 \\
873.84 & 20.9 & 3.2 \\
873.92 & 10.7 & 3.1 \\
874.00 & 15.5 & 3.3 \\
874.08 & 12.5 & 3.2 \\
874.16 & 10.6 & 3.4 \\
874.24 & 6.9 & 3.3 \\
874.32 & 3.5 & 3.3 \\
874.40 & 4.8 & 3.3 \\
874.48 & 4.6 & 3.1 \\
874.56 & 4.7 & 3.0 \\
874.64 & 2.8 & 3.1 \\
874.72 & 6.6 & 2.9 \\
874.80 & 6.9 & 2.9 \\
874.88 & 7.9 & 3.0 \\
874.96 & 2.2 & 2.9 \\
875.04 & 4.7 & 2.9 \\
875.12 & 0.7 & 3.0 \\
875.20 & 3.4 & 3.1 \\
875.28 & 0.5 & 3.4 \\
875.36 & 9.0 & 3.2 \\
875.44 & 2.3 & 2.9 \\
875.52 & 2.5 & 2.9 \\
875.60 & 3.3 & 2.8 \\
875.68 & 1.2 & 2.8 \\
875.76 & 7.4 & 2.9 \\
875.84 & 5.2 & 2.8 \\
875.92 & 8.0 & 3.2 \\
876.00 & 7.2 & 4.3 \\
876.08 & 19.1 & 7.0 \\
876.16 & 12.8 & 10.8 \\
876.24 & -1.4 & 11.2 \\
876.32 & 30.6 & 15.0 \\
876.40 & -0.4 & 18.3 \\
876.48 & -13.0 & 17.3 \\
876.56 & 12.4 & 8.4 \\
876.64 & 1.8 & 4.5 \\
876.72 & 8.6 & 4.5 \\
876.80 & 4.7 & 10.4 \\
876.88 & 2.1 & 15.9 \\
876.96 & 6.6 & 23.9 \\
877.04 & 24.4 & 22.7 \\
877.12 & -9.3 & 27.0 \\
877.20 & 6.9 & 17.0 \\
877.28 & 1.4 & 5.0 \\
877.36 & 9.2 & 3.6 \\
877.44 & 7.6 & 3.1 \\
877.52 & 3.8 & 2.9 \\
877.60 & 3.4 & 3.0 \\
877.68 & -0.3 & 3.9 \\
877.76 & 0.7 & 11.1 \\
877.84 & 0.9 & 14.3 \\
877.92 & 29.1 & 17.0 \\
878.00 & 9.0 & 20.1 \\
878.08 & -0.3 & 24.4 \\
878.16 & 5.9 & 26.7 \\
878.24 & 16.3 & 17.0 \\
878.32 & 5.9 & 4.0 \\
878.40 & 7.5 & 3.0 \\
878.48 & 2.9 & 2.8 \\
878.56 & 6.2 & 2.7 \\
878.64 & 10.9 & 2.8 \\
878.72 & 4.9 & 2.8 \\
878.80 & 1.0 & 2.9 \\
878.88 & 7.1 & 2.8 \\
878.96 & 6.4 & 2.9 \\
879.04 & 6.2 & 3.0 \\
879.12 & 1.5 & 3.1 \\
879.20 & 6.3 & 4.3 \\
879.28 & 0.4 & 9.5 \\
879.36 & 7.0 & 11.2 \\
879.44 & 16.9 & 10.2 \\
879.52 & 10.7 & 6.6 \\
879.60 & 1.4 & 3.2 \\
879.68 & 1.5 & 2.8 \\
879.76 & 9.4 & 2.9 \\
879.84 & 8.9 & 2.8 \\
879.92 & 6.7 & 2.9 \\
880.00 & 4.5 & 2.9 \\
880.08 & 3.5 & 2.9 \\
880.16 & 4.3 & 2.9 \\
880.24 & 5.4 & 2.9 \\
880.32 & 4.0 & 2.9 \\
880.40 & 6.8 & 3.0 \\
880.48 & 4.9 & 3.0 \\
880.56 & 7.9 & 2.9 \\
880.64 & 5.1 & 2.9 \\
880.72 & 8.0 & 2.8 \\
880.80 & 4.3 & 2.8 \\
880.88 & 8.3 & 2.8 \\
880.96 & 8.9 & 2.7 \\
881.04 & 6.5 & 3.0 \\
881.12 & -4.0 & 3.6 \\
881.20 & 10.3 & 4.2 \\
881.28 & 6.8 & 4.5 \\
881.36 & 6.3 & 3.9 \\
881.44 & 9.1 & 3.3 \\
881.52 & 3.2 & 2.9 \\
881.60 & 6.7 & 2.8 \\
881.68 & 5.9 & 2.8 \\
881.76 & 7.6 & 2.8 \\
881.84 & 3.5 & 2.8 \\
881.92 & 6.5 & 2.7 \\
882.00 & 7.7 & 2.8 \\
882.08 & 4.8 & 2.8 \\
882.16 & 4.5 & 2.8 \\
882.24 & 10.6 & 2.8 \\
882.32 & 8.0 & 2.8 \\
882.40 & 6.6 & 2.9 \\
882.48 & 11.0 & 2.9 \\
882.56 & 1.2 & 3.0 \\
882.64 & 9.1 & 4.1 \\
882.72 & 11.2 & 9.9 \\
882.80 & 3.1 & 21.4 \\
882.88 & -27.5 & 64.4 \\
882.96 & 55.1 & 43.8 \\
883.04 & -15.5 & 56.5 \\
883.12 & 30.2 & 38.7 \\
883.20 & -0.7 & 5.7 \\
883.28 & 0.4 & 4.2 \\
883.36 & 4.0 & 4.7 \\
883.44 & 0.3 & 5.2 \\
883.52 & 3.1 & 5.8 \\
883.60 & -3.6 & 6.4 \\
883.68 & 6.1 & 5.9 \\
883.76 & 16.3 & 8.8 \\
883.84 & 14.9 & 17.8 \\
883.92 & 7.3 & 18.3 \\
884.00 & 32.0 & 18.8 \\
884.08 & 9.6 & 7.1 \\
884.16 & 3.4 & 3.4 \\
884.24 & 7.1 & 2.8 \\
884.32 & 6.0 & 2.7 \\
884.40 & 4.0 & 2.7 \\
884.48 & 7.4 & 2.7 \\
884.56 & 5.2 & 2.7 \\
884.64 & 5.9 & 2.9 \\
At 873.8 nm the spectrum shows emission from Hgamma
